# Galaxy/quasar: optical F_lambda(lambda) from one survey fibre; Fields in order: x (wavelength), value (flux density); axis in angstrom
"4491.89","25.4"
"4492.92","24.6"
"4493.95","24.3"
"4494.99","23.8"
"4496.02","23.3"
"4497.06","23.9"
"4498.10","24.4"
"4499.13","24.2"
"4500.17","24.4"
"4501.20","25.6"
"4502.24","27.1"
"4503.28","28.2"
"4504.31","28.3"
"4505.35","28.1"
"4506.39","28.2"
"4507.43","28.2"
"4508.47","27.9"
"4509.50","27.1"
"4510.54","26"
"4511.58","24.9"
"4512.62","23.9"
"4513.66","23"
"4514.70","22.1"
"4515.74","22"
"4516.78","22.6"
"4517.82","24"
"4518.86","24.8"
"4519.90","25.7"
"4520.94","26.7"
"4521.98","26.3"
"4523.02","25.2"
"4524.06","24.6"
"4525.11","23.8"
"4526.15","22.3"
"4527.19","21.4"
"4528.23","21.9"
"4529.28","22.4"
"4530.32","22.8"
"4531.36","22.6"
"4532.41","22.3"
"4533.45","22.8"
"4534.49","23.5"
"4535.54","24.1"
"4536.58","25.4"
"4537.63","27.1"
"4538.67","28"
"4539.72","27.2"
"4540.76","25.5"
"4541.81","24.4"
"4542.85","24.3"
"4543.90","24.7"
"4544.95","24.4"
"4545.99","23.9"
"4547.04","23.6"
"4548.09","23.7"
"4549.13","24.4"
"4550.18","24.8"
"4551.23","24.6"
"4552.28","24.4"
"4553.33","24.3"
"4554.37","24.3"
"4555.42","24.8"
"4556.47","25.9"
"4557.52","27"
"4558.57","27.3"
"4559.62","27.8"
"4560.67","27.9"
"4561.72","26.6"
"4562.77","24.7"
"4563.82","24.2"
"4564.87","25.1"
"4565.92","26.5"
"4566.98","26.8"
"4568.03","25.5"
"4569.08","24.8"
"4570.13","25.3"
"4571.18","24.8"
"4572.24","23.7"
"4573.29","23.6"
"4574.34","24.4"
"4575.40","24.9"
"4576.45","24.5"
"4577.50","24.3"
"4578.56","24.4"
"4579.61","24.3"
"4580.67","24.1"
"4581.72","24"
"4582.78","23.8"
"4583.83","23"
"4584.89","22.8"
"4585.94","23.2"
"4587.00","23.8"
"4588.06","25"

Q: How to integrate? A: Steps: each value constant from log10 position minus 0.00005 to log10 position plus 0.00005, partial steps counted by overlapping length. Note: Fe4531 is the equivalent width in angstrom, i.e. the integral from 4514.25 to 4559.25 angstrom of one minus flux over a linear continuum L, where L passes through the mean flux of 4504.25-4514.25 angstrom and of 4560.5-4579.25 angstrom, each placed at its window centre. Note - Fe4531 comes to 2.5 angstrom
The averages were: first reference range 26.4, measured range 24.4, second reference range 25.1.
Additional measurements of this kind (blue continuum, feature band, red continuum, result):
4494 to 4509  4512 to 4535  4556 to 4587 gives 1.99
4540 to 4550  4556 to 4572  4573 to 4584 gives -1.11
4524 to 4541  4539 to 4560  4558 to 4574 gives -0.23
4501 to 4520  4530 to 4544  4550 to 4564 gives 0.56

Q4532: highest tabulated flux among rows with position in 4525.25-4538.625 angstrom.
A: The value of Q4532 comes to 27.1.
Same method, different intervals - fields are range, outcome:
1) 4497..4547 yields 28.3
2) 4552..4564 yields 27.9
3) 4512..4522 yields 26.7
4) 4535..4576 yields 28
